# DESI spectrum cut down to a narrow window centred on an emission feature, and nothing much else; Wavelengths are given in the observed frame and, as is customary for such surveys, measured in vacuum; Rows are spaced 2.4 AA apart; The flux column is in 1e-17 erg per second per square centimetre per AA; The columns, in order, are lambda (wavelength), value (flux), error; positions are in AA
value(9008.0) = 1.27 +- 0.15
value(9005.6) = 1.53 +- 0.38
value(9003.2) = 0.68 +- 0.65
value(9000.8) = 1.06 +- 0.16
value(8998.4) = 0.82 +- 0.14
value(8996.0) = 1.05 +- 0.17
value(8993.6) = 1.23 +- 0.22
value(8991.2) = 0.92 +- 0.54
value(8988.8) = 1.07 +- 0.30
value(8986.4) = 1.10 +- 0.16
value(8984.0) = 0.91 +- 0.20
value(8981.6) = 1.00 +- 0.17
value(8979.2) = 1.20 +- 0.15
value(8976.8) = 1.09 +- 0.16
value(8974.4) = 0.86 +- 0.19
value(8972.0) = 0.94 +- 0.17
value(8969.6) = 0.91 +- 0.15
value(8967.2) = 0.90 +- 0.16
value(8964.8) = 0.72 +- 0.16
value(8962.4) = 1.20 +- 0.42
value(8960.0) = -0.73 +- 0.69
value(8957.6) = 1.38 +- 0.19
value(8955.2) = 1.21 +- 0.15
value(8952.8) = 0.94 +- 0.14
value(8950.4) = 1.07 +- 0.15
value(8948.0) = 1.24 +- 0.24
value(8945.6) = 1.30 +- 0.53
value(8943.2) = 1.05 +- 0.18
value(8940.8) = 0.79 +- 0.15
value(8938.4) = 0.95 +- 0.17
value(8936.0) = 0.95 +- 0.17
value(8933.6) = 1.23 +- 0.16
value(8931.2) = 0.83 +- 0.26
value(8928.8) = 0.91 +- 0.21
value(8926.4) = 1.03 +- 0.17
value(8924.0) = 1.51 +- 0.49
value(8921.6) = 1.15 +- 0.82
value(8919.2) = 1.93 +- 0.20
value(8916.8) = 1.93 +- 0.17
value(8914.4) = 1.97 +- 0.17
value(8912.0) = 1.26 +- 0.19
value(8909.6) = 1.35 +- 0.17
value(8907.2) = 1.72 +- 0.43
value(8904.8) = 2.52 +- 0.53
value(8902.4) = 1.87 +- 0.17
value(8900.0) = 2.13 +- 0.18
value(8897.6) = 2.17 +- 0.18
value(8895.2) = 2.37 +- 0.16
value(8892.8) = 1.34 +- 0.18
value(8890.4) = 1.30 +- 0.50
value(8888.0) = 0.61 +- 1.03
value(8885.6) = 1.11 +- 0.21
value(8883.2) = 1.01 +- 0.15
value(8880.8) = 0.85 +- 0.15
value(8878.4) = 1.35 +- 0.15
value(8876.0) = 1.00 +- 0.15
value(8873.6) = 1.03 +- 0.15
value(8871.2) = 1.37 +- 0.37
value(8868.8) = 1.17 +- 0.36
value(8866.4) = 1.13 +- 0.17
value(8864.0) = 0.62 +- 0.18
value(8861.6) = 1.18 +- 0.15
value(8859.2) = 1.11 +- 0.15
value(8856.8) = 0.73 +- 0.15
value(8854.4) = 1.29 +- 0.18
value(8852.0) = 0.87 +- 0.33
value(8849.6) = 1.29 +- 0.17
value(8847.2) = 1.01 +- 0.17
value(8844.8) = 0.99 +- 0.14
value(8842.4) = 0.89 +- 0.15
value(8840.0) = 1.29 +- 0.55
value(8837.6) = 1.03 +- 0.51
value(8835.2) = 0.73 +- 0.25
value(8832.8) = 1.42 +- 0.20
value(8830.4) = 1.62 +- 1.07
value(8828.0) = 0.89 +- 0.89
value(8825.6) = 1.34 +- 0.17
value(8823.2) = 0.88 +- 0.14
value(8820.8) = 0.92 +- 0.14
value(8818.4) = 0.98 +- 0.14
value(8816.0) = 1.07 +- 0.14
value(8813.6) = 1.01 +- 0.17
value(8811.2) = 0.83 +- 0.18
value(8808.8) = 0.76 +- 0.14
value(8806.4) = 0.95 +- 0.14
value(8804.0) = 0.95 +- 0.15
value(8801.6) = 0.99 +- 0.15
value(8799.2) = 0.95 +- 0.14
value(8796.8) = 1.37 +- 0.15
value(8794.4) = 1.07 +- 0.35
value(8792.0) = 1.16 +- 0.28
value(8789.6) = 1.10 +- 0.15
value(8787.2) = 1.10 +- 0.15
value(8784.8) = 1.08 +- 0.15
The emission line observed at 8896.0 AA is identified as [S II]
